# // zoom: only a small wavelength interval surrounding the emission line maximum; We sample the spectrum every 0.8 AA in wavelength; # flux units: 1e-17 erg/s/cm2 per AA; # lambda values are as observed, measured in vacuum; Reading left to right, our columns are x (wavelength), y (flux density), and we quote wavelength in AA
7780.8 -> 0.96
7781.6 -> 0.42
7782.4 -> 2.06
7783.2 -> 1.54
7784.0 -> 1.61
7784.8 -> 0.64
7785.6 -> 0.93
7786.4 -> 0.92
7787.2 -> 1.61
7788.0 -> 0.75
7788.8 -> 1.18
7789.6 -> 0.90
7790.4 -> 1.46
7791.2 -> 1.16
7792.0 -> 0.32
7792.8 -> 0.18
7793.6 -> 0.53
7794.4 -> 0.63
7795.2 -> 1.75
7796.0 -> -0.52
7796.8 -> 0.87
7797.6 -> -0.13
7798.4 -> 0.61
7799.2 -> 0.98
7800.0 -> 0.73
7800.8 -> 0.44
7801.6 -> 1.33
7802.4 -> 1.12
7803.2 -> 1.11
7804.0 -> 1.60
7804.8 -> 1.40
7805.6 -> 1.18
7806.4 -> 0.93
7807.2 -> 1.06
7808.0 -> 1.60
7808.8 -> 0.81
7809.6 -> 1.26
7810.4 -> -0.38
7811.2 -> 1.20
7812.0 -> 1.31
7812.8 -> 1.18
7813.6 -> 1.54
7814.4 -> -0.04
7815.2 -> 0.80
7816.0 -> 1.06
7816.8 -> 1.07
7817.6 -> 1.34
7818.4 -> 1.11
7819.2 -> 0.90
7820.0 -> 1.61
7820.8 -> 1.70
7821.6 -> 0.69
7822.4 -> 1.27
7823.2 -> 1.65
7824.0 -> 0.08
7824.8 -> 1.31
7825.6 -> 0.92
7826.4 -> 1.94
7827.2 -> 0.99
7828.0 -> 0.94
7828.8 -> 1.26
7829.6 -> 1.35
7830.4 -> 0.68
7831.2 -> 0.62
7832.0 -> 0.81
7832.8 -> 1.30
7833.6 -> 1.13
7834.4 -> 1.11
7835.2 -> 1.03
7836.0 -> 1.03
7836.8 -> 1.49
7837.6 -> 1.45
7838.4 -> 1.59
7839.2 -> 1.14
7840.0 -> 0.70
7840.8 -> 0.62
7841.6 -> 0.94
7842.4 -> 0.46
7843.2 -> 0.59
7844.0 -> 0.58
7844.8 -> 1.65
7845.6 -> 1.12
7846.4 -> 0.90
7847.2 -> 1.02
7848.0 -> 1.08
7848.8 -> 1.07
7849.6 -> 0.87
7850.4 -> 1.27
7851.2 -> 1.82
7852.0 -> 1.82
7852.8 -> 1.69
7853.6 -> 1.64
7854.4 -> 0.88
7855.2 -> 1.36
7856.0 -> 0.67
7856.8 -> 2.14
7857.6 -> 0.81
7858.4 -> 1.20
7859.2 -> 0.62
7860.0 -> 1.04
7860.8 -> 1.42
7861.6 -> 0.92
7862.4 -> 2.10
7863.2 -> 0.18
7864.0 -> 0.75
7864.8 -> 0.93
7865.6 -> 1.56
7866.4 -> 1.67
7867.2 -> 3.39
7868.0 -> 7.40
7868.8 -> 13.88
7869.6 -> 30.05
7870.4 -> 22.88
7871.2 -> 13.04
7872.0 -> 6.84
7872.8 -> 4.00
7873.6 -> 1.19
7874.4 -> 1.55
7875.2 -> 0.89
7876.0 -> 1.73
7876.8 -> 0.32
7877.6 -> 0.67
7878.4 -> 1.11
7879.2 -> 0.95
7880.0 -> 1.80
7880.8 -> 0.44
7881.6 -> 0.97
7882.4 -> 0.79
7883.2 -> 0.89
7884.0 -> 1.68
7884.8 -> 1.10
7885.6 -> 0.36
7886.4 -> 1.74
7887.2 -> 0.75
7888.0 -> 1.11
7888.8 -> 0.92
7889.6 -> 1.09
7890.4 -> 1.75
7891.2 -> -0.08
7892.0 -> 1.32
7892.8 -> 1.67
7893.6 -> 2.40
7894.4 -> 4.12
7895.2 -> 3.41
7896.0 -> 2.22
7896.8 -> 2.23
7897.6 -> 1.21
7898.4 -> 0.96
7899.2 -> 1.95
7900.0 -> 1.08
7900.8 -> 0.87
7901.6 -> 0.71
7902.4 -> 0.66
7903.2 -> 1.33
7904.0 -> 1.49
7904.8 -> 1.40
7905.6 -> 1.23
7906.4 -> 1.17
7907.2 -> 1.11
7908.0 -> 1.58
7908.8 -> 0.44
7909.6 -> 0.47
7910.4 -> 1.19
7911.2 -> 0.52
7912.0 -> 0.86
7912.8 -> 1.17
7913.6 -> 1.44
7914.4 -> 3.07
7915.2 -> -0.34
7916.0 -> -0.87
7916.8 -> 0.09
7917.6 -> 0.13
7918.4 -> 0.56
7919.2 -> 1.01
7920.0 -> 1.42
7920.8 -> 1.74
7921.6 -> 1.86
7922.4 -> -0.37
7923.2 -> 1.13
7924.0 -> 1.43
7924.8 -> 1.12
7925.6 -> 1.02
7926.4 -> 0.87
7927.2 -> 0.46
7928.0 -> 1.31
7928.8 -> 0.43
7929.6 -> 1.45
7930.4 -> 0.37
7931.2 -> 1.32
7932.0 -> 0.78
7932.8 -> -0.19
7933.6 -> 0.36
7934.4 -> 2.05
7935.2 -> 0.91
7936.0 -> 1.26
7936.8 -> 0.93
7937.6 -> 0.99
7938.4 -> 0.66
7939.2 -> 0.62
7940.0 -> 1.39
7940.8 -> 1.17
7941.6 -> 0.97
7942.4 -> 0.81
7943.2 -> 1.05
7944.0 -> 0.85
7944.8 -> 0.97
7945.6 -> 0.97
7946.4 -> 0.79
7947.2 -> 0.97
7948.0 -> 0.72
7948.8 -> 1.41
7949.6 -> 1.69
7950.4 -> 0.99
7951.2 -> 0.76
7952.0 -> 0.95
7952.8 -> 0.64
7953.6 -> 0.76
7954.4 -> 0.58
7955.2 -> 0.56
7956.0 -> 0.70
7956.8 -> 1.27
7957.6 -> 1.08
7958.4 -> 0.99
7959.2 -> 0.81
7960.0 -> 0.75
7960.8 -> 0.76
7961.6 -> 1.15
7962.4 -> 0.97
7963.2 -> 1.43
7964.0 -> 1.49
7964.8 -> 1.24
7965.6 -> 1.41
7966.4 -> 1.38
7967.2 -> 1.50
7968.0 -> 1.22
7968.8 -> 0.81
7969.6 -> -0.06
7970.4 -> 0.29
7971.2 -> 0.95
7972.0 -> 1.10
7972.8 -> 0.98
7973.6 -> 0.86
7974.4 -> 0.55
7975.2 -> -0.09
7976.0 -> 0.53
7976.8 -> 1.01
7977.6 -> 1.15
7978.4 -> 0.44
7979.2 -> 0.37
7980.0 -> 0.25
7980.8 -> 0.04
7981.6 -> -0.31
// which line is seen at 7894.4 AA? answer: [N II] 6583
